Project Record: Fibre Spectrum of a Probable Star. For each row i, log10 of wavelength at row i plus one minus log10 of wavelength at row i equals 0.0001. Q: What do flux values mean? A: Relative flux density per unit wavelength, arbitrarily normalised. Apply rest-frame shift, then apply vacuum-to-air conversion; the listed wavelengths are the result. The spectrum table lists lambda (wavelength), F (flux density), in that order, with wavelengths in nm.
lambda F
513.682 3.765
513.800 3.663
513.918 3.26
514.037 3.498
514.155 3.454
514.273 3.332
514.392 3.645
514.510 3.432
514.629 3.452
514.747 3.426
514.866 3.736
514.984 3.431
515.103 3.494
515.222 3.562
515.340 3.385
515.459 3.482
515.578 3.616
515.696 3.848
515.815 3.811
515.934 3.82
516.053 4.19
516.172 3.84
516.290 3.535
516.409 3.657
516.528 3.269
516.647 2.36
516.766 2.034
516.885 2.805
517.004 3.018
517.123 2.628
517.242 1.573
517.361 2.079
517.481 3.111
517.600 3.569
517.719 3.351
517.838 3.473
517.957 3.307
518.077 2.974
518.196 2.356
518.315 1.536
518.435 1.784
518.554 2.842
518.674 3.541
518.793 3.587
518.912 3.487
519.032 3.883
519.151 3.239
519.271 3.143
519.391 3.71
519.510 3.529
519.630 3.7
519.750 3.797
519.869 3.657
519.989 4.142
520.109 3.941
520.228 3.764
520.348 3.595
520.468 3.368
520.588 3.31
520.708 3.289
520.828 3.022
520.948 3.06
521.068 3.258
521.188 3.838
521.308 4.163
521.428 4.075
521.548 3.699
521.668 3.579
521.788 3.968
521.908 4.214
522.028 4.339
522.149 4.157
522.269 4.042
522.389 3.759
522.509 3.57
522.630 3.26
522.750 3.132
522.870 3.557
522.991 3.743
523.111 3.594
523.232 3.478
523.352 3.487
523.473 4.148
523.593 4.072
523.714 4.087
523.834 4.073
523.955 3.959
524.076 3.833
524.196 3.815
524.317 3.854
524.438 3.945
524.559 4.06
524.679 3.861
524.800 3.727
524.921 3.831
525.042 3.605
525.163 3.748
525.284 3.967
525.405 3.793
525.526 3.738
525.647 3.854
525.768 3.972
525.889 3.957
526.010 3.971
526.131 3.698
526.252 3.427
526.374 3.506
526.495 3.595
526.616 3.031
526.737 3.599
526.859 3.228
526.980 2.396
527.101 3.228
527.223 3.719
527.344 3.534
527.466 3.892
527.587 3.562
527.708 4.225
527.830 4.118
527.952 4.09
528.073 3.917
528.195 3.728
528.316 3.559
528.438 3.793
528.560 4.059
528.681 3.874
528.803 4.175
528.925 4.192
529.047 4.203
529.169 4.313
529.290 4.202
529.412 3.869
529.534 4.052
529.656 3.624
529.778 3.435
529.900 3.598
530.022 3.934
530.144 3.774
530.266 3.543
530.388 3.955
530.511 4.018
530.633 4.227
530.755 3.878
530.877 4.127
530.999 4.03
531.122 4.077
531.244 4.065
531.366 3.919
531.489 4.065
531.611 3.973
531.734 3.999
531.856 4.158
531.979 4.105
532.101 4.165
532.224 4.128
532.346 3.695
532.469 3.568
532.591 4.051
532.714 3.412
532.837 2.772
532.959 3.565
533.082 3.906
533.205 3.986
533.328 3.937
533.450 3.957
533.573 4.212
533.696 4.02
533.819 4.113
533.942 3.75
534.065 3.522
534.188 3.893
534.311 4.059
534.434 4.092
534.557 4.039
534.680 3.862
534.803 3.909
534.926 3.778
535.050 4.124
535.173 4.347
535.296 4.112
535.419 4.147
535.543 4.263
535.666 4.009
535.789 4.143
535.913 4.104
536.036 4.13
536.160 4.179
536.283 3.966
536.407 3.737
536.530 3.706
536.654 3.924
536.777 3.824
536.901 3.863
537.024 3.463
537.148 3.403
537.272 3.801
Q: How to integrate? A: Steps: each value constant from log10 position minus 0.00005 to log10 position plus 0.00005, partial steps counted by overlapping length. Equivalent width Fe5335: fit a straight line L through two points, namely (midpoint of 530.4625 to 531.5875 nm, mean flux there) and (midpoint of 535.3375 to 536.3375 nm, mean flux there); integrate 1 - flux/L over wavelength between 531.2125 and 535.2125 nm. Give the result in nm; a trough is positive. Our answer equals 0.17 nm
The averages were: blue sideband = 4.04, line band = 3.91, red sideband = 4.12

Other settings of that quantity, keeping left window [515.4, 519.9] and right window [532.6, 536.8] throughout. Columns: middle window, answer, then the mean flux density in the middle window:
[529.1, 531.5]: -0.126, 3.93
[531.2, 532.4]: -0.071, 4.03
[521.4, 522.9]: -0.184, 3.8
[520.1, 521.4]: -0.073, 3.51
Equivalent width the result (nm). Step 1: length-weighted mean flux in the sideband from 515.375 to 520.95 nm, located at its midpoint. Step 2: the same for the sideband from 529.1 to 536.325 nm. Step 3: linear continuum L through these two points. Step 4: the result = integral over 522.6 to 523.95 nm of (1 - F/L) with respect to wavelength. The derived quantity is -0.08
